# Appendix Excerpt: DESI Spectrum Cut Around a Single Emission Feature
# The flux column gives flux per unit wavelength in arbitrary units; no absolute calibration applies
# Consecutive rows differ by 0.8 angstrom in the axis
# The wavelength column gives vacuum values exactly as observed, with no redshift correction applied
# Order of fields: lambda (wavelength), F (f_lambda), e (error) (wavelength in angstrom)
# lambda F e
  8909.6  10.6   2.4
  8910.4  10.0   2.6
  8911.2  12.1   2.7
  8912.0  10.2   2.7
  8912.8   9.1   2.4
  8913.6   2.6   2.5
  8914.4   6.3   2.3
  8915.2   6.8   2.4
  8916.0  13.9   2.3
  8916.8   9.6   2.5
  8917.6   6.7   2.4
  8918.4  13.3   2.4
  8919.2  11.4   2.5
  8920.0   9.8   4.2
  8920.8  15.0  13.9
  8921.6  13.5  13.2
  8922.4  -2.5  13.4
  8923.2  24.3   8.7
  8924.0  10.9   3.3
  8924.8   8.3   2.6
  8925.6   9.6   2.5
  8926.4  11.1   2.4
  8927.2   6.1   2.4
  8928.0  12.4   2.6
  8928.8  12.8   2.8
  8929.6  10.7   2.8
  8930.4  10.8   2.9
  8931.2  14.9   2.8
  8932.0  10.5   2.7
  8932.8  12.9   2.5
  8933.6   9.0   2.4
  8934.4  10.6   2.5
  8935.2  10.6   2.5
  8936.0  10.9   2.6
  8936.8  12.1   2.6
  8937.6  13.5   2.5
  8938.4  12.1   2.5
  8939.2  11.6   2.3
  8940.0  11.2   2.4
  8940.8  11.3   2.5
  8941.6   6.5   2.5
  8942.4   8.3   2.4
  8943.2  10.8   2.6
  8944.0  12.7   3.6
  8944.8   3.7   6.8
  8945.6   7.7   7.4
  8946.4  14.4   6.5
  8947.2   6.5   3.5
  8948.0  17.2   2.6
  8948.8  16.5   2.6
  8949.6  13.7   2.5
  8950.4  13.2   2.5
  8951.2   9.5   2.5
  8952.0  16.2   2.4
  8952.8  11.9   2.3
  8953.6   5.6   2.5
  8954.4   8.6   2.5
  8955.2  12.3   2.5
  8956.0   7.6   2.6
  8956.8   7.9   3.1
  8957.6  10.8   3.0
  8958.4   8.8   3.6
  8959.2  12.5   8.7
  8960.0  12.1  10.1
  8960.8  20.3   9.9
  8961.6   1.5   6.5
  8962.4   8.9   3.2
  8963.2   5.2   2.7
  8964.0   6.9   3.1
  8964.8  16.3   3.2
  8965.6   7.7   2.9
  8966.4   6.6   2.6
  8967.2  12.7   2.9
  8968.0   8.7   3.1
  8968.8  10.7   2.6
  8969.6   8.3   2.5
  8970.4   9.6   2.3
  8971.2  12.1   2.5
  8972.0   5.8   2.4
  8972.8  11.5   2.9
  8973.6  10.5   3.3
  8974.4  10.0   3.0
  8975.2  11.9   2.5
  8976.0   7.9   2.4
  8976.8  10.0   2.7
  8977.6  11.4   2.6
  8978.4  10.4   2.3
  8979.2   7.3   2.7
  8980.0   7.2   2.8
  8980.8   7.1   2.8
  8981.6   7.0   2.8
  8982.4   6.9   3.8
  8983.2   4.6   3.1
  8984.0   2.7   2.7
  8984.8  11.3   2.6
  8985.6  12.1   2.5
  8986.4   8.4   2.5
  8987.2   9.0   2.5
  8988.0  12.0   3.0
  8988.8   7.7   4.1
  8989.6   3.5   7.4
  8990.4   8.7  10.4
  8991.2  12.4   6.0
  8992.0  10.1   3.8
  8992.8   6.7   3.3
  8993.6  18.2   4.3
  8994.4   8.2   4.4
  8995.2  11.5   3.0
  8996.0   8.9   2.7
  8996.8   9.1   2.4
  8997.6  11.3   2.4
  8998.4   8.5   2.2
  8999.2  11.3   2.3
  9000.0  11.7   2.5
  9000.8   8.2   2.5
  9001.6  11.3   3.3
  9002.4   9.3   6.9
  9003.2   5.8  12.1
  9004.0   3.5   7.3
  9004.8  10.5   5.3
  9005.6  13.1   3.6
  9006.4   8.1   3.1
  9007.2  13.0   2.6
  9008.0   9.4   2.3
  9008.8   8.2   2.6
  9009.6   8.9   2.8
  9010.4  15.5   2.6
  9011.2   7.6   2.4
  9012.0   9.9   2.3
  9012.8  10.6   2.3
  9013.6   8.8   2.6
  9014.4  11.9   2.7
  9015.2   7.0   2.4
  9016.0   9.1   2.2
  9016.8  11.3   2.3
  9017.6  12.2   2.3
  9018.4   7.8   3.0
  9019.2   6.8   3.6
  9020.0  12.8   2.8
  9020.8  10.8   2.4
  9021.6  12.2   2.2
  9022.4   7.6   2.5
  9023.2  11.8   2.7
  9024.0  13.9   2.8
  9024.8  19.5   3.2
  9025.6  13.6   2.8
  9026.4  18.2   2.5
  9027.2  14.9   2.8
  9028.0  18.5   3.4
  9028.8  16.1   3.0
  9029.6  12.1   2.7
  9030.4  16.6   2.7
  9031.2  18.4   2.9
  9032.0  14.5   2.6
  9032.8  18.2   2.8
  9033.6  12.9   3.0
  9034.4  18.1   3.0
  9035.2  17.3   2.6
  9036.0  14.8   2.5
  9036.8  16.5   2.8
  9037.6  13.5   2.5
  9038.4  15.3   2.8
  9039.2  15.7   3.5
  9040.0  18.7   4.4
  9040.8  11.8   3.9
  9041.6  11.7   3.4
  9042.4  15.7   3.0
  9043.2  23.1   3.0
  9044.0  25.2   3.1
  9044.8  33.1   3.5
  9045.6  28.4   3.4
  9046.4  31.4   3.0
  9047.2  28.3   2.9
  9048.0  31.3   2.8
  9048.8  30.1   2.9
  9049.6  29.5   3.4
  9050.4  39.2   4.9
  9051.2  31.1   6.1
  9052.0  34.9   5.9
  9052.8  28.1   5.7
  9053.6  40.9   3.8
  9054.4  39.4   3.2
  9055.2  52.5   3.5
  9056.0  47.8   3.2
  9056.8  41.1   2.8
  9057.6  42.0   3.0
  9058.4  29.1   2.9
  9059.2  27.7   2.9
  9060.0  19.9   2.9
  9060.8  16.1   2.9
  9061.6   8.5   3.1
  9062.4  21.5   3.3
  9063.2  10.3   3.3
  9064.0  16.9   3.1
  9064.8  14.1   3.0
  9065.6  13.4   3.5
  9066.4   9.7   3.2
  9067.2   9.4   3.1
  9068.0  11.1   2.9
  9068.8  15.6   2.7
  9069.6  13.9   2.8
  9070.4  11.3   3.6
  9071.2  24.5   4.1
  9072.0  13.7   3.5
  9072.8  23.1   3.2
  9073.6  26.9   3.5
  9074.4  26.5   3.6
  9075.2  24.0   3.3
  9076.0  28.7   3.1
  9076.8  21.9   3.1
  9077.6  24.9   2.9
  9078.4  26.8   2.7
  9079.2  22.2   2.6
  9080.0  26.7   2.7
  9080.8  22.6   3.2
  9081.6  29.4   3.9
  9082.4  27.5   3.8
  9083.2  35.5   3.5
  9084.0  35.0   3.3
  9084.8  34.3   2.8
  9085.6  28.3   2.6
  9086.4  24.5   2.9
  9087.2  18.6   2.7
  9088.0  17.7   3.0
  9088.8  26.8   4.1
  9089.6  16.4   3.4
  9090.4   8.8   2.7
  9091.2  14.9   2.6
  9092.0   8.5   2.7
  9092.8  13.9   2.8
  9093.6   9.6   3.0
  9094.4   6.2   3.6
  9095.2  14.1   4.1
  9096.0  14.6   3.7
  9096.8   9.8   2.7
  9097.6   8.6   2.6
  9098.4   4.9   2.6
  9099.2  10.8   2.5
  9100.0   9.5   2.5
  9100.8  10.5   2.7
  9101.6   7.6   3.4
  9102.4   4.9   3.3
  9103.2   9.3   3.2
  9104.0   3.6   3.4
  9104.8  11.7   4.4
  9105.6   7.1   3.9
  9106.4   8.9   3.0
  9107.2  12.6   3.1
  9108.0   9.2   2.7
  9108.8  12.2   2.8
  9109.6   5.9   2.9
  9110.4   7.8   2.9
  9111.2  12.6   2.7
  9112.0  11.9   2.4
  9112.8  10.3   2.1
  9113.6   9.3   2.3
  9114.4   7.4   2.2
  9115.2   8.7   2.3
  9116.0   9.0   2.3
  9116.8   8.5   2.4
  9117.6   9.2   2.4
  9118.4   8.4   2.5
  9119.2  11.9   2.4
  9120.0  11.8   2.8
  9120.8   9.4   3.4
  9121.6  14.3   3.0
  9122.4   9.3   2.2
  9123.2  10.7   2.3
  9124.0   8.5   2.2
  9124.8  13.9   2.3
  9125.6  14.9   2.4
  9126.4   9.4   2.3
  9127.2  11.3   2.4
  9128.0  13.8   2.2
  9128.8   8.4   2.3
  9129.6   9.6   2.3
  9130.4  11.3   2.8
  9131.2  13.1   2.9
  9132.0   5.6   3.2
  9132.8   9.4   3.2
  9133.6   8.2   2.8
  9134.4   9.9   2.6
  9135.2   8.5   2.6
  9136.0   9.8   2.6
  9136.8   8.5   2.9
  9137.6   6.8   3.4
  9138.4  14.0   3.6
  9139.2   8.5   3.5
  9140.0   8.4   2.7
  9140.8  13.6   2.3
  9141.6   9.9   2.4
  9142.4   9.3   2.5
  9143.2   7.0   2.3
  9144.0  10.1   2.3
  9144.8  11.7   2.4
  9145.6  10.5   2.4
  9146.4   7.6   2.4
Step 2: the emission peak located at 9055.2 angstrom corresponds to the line H-alpha 6563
